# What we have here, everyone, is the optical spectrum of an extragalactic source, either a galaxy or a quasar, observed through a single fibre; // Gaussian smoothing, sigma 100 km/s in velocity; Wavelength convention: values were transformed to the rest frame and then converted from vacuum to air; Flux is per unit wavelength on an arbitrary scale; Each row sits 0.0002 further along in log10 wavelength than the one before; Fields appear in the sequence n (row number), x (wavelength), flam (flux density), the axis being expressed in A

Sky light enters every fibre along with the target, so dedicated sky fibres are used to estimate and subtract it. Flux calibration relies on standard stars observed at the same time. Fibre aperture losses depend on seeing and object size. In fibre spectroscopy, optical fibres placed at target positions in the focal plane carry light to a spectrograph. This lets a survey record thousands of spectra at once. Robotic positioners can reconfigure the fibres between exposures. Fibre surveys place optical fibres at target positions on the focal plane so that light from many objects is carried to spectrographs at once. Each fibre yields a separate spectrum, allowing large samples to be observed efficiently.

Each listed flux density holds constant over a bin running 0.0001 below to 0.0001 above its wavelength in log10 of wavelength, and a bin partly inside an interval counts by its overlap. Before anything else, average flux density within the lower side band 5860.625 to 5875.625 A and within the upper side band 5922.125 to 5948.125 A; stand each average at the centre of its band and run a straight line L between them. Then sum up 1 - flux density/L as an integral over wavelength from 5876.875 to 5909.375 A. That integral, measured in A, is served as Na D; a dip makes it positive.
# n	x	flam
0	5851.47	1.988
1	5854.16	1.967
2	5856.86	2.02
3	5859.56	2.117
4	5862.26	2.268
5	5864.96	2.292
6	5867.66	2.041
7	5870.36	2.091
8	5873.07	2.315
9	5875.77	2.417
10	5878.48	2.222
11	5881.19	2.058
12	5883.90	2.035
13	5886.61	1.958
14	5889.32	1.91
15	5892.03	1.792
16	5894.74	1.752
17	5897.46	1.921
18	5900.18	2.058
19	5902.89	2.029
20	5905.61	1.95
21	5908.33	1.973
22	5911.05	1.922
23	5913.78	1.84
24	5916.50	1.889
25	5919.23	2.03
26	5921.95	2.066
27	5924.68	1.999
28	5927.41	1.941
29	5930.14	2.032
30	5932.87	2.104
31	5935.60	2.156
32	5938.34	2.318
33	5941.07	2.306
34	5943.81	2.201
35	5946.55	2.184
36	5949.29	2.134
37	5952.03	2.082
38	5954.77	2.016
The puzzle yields 3.15 A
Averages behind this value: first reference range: 2.22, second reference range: 2.13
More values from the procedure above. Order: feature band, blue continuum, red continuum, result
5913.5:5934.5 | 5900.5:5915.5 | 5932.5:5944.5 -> 0.98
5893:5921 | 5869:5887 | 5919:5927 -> 1.84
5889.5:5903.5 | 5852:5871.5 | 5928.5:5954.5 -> 1.49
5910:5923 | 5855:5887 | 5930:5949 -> 1.39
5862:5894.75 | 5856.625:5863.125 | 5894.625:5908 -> -0.50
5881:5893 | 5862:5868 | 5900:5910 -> 0.86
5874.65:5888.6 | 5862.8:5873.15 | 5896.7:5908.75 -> -0.13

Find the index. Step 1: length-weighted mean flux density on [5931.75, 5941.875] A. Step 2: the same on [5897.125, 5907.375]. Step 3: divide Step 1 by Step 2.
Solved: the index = 1.11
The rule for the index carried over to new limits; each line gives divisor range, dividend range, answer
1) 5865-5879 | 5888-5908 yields 0.86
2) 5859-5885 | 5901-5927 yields 0.90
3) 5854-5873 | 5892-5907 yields 0.90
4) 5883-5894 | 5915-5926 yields 1.04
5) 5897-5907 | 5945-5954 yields 1.07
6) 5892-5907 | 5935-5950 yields 1.15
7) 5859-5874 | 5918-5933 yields 0.93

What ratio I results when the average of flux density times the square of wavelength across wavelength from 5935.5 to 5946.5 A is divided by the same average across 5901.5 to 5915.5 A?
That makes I 1.17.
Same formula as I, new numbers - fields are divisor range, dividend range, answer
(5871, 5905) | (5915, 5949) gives 1.05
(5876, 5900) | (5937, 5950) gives 1.15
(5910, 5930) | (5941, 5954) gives 1.11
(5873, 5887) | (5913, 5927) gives 0.92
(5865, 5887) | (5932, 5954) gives 1.03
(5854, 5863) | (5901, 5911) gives 0.96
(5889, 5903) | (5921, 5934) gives 1.08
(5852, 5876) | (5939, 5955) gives 1.04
